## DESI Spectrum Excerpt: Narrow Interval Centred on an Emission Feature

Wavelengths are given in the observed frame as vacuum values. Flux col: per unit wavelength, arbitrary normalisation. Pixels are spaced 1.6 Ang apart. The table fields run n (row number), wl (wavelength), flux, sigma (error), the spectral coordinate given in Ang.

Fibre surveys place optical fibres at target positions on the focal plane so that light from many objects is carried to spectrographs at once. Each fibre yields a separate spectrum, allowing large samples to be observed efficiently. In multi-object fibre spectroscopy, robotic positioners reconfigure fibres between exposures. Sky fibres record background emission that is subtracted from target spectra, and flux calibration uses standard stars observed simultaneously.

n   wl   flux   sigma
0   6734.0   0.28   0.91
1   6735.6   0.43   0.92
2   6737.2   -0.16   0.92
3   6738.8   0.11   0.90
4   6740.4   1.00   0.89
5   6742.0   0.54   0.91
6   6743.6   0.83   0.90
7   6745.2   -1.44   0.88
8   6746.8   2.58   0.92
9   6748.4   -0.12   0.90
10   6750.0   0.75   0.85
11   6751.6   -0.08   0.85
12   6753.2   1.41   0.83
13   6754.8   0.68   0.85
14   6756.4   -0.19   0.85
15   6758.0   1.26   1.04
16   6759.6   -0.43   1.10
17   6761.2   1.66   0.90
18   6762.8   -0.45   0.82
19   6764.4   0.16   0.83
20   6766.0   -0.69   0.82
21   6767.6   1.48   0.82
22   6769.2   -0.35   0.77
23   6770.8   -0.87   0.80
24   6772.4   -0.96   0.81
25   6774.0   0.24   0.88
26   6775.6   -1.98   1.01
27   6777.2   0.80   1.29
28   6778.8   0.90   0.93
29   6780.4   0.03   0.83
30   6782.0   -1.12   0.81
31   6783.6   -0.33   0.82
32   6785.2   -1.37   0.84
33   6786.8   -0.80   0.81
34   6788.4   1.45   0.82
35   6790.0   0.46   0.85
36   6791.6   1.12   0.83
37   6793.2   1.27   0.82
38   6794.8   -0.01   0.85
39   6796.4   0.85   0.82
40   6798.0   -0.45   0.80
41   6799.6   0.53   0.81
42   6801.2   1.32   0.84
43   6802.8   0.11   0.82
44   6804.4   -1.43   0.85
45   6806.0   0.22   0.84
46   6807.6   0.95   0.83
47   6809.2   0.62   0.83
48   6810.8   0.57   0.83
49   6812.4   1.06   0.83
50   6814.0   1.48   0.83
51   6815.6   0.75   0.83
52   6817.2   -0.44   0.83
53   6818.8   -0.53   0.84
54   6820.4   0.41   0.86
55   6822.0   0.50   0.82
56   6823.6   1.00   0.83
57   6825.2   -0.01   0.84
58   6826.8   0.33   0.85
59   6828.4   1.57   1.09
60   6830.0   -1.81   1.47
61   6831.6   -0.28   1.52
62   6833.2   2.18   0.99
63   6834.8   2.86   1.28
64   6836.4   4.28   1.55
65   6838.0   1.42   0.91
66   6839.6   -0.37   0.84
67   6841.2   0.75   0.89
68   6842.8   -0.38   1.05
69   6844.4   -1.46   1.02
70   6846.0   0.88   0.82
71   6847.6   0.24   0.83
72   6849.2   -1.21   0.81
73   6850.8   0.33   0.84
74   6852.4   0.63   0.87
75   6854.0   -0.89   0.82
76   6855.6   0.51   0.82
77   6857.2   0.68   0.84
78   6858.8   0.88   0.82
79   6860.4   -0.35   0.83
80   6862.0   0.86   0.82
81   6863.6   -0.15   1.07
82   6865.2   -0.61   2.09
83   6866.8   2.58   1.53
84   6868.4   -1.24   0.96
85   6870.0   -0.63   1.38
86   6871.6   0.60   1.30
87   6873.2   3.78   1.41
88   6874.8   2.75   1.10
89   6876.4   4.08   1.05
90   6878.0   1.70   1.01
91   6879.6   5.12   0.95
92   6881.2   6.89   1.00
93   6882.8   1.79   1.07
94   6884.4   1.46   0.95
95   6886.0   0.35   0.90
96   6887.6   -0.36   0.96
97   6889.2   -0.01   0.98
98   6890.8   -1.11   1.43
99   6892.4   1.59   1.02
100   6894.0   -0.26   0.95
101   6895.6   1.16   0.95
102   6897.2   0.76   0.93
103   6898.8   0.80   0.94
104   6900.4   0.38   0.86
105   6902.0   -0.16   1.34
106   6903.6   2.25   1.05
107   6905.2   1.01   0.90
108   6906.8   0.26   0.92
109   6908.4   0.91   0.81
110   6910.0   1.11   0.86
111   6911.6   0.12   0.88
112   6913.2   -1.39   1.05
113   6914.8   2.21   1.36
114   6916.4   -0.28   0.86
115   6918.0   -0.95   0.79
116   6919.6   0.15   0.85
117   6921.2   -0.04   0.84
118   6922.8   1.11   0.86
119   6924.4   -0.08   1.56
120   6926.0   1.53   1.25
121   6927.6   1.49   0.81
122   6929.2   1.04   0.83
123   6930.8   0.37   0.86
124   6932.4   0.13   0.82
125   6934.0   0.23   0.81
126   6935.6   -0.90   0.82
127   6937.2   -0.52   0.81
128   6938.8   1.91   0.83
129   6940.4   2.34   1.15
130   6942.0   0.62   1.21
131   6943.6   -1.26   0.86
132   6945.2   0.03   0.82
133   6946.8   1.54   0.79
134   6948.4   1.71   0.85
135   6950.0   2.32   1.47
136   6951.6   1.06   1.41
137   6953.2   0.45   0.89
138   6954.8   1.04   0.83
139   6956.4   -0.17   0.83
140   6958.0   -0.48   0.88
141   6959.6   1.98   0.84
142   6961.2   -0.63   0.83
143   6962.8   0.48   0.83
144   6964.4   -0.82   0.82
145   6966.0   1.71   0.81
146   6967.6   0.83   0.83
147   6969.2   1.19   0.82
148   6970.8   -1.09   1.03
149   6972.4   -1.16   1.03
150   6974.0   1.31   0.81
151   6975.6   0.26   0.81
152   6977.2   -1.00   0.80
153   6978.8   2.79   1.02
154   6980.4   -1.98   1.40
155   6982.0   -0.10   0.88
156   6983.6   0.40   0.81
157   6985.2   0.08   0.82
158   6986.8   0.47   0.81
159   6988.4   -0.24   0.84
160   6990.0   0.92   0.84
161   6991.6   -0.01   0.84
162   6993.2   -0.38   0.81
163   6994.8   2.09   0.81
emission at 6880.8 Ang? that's [O II] 3727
